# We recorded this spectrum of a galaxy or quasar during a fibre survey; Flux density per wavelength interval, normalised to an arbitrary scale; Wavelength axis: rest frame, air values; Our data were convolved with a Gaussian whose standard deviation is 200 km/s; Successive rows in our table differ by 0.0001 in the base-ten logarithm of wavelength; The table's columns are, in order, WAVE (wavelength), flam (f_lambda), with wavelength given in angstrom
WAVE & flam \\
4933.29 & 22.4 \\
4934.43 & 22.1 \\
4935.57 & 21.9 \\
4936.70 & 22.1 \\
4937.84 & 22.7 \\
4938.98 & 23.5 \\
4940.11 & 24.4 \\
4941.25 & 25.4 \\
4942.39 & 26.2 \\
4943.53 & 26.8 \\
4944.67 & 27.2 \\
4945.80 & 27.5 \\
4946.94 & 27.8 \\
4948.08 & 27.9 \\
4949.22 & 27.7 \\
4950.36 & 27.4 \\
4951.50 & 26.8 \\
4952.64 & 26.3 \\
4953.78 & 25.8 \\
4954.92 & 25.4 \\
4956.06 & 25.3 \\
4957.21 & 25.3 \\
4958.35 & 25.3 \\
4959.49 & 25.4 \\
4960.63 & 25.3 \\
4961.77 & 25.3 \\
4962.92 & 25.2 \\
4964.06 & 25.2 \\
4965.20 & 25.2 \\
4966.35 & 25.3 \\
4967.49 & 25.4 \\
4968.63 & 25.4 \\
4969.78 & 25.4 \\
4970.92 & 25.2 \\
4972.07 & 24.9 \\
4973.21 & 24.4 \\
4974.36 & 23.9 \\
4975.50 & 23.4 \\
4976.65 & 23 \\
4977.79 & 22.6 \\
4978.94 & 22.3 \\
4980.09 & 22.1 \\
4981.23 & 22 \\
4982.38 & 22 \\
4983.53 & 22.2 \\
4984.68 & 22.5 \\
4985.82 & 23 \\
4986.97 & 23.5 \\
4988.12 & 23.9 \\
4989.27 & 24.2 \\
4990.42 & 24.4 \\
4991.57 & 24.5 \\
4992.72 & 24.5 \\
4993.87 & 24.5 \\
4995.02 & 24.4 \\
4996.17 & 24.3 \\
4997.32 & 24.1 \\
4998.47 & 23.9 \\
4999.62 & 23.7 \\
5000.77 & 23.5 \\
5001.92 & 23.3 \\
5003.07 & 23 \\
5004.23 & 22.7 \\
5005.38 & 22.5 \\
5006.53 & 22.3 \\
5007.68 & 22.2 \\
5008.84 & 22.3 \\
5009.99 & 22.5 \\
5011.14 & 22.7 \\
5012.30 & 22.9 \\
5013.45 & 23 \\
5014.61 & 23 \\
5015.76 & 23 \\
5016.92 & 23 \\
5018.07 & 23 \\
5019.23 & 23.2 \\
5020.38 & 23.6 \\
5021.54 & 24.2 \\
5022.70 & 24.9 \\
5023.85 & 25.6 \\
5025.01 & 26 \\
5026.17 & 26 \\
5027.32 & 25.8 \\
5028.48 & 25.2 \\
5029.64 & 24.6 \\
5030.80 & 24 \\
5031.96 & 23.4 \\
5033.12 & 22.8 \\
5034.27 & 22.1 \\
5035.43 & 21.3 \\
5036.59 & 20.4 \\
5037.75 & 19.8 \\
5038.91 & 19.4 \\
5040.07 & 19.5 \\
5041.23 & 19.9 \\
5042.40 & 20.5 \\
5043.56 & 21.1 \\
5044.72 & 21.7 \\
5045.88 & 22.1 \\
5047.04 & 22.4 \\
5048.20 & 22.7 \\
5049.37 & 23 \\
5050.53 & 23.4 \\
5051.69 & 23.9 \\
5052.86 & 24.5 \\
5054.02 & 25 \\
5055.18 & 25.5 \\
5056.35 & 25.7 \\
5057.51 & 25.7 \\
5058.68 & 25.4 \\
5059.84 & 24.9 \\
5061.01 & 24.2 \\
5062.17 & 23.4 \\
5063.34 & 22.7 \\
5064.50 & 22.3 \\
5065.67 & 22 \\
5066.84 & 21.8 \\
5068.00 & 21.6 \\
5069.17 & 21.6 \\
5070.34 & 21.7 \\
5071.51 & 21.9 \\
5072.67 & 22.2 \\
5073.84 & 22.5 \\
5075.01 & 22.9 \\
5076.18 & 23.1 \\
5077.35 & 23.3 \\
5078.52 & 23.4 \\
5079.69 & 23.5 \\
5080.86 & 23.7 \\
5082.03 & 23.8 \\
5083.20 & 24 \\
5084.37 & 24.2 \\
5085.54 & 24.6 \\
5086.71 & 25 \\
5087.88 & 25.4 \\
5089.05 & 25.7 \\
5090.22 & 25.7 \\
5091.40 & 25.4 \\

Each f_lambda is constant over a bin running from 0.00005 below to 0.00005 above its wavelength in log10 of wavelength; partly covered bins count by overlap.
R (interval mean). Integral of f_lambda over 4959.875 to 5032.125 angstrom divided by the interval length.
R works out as 23.9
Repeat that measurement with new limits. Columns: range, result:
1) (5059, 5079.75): 22.7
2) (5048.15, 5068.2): 23.8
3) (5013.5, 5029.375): 24.3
